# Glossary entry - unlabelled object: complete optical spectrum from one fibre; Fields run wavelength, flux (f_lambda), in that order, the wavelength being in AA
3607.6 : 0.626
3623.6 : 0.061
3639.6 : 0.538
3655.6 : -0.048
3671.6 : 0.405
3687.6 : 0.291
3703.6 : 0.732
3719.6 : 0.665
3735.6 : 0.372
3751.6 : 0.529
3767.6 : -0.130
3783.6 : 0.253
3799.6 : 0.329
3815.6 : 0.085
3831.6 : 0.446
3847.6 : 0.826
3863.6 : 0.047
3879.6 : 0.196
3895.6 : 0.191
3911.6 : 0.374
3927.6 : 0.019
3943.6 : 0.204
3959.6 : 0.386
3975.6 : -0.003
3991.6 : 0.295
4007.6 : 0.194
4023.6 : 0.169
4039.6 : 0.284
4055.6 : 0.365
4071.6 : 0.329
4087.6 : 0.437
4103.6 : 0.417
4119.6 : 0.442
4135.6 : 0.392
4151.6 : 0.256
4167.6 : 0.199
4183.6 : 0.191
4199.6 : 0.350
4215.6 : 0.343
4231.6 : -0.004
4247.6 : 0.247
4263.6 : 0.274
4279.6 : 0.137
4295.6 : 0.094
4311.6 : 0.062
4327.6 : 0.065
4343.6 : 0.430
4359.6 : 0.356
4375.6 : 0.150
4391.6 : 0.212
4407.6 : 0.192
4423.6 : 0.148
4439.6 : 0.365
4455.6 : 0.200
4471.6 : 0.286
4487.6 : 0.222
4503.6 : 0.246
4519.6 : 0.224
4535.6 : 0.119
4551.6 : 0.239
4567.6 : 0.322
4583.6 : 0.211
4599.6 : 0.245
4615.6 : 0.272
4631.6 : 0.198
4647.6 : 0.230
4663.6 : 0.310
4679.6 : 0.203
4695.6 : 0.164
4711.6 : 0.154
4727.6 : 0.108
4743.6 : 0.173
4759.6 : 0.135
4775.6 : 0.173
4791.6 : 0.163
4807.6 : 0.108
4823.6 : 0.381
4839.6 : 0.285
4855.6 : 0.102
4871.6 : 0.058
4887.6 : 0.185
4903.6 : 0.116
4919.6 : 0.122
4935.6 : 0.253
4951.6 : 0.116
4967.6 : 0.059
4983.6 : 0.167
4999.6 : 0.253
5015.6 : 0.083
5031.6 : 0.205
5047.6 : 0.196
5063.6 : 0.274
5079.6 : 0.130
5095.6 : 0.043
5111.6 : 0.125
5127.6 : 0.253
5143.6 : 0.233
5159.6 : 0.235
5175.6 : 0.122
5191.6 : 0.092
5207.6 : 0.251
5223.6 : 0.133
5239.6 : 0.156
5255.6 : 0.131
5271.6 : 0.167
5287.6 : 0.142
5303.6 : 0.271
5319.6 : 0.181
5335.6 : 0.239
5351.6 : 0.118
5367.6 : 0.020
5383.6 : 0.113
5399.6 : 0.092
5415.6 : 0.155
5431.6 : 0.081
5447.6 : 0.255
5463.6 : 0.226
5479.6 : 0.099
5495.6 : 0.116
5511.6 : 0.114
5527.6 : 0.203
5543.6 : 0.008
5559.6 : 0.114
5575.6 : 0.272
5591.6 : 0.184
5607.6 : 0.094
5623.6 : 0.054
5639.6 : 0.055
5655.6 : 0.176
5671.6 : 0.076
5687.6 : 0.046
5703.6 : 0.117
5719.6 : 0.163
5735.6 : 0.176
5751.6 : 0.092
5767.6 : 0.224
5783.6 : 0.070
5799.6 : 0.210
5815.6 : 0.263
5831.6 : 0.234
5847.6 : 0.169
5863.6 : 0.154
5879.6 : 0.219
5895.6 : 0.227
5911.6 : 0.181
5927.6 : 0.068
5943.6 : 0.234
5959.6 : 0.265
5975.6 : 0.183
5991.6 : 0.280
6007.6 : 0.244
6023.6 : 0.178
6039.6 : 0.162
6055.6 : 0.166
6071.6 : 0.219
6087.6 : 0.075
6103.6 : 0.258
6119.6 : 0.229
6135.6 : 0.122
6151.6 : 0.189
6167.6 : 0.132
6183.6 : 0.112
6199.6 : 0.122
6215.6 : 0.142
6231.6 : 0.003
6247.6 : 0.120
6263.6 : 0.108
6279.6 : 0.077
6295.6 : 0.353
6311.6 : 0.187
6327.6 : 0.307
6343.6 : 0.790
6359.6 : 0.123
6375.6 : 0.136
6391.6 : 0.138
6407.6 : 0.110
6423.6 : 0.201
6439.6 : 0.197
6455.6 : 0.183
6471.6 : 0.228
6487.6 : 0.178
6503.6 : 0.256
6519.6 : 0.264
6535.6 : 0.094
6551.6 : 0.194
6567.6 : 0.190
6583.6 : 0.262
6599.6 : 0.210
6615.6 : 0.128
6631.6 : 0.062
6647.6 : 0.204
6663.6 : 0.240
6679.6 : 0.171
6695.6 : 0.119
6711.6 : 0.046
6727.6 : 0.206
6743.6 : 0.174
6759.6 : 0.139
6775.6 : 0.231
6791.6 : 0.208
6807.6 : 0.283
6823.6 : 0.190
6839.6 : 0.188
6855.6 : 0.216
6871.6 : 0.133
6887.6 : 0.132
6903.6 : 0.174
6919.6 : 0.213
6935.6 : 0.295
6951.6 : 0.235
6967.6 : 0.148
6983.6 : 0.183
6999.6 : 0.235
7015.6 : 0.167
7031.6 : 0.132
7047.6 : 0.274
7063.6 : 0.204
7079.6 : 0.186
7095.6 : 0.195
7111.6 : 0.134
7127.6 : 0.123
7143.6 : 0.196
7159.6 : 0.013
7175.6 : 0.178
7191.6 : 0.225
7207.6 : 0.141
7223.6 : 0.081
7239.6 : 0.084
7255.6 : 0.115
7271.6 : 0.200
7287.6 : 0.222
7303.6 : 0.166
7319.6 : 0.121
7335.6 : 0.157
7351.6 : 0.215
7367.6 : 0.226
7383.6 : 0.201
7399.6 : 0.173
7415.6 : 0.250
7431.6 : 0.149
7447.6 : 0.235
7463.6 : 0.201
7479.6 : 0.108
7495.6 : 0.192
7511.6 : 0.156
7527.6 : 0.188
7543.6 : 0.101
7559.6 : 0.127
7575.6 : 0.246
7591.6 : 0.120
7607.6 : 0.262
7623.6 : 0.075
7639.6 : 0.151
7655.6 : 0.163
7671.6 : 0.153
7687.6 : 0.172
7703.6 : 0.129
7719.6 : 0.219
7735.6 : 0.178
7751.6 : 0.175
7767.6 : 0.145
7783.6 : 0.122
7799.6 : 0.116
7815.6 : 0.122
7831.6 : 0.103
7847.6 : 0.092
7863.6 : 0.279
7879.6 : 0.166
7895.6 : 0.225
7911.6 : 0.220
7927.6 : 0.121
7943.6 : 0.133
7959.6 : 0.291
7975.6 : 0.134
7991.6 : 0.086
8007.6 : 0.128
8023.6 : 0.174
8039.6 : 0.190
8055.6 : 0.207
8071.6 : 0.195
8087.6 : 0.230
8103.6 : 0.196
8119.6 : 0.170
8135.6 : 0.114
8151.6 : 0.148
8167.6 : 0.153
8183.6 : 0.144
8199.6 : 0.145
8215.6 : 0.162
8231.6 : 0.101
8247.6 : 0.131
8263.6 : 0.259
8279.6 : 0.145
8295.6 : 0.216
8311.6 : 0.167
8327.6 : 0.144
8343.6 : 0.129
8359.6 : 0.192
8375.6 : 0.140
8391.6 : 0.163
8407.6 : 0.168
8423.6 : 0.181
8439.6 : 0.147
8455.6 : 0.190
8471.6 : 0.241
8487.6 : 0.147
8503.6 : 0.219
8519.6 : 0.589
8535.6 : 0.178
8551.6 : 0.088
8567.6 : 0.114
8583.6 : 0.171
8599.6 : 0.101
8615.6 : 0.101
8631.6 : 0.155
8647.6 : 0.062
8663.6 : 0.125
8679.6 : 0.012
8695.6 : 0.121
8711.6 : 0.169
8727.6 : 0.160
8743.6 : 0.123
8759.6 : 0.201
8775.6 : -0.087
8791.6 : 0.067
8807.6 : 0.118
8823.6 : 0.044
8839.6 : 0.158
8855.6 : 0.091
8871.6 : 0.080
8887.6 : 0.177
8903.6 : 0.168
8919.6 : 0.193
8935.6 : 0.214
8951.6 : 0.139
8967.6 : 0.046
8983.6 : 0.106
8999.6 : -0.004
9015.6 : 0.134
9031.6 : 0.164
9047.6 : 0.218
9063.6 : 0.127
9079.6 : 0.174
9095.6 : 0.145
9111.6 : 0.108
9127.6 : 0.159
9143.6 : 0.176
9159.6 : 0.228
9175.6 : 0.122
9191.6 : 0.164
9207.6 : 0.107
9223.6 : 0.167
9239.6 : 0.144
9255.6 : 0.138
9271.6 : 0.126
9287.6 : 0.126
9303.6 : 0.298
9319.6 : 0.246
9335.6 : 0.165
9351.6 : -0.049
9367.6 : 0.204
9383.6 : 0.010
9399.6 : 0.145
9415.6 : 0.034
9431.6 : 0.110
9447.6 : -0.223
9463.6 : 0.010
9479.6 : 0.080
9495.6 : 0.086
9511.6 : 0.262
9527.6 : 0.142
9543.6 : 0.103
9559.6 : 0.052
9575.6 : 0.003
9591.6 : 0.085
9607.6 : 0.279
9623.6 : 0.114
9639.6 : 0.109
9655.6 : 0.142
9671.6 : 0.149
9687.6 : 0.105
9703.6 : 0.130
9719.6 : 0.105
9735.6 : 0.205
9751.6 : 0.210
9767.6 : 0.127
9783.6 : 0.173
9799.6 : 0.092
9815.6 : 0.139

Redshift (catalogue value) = 0.700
